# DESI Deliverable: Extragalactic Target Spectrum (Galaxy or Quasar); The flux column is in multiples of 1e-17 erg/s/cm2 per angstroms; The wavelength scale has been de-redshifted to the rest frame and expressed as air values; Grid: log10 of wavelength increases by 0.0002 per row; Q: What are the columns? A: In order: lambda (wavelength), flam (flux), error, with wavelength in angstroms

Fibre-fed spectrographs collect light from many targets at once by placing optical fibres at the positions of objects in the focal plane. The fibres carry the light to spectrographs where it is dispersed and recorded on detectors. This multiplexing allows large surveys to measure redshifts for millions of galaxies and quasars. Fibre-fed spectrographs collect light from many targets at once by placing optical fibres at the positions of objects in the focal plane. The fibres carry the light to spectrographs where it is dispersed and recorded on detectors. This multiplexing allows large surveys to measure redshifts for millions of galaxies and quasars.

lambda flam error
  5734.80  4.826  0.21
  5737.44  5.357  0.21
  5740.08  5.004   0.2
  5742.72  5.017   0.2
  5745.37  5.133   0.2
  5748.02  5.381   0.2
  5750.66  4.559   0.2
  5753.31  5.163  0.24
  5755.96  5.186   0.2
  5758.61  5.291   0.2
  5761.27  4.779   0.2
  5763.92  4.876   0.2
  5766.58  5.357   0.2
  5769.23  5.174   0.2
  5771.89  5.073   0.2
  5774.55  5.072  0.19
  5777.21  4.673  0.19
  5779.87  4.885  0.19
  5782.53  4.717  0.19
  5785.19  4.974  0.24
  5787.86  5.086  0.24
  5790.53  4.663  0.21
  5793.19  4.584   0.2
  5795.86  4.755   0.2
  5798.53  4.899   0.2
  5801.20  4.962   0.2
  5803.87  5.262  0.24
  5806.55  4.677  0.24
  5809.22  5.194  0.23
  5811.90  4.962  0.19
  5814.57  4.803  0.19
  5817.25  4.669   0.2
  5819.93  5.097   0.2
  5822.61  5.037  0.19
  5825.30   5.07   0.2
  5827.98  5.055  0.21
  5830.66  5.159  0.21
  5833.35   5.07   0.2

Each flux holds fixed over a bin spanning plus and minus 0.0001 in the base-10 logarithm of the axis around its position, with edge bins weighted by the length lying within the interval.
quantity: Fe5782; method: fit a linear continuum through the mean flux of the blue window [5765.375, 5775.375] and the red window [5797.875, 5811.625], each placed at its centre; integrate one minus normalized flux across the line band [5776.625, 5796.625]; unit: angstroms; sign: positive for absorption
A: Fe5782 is 1.2 angstroms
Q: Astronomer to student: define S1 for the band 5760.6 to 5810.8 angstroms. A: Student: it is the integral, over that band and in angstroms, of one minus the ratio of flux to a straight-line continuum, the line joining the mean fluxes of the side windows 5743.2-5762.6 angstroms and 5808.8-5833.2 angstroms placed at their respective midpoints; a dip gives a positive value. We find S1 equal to 1.0 angstroms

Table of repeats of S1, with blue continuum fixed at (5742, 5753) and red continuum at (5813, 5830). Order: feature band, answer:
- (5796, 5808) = 0.1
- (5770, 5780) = 0.1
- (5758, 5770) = -0.1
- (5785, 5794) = 0.3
